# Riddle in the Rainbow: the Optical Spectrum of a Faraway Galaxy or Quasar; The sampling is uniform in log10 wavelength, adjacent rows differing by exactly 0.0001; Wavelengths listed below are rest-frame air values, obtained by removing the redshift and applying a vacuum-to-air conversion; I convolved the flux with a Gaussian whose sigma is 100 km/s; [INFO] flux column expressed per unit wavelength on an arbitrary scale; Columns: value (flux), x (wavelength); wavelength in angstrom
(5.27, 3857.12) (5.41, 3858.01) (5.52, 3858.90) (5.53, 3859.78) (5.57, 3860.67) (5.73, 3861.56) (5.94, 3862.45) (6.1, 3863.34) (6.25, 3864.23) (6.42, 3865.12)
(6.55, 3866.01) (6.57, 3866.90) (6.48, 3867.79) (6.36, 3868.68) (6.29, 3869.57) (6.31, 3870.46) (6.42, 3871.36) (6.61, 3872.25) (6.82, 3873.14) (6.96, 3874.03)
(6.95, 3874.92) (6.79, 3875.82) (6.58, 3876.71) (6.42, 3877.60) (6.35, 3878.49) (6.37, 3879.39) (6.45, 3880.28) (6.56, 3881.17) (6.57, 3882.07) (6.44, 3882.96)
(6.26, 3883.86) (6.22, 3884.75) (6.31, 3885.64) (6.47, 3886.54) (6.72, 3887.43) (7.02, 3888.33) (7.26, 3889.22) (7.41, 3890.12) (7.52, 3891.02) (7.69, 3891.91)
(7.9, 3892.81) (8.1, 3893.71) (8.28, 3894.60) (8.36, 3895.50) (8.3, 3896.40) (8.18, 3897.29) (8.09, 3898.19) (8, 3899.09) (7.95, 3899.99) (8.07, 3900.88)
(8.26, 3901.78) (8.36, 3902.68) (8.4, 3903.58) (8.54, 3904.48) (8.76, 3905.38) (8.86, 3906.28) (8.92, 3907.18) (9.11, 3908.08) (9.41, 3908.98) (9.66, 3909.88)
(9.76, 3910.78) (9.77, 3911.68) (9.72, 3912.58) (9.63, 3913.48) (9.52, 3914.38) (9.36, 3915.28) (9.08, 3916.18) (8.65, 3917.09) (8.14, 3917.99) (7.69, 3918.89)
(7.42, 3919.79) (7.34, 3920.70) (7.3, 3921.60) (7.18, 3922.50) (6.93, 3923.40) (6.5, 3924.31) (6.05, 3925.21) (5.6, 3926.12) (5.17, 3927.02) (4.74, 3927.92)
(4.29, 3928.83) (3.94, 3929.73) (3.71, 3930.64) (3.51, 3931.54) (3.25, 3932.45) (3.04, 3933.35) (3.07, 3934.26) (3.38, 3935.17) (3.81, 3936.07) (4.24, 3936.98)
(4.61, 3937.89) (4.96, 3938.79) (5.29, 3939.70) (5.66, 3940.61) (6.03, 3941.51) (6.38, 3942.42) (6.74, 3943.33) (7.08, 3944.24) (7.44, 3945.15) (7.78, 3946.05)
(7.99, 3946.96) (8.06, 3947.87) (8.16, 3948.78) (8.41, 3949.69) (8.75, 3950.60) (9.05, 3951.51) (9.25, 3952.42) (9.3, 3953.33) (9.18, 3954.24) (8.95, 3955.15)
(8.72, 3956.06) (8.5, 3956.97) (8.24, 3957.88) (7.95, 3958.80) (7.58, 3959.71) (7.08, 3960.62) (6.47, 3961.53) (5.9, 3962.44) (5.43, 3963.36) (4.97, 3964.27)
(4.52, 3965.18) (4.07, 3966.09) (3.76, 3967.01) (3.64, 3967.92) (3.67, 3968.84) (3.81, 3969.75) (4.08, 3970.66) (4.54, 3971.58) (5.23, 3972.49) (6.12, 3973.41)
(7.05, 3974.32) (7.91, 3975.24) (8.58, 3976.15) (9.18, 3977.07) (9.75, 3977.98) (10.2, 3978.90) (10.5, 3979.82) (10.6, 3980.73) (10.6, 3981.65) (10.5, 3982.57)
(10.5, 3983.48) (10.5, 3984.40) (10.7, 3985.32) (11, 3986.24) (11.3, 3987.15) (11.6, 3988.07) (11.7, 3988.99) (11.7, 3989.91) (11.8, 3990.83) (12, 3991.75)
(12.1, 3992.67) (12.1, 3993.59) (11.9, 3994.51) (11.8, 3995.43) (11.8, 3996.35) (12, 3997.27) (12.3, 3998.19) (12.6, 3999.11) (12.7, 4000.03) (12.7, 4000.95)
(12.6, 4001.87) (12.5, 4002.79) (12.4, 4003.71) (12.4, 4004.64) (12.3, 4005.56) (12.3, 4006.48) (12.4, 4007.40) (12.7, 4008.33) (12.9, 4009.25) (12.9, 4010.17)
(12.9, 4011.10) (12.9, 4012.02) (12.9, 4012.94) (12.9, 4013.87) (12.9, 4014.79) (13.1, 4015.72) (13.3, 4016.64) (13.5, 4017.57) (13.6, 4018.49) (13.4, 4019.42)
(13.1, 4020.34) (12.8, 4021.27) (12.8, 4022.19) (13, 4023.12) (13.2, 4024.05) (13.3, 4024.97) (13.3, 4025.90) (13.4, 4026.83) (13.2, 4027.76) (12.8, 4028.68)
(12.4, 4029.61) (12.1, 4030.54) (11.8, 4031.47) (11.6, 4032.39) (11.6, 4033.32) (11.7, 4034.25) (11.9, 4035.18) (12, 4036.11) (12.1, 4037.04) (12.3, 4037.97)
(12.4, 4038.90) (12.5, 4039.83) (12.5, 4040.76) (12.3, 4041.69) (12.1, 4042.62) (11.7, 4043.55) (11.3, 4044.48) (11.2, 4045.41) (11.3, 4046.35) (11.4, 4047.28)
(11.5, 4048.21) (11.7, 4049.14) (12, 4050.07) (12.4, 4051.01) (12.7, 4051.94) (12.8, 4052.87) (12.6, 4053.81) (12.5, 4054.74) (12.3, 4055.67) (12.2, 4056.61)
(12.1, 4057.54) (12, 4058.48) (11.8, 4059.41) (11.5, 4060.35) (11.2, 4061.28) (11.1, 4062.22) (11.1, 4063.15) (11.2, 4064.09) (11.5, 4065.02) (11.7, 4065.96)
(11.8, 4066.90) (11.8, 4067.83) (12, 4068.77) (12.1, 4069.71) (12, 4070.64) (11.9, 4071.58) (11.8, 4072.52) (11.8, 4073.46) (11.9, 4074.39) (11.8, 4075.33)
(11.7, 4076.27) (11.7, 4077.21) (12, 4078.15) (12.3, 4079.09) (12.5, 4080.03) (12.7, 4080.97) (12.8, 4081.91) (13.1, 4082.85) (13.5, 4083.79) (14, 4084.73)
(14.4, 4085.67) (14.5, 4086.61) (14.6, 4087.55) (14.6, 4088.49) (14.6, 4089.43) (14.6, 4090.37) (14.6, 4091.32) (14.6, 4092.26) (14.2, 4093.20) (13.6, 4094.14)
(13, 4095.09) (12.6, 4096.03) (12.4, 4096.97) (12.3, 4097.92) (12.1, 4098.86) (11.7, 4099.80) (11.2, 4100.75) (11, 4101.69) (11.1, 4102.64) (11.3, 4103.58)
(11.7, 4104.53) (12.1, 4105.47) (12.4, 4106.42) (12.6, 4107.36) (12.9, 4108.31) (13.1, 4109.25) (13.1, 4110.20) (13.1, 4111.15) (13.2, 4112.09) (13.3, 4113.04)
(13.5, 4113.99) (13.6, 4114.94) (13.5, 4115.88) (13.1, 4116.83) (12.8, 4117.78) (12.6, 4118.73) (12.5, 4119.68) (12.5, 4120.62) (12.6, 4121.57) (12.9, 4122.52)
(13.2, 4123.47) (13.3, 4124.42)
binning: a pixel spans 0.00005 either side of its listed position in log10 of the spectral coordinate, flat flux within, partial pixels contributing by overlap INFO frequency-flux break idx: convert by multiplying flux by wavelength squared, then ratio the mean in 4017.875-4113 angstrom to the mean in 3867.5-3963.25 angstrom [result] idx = 1.9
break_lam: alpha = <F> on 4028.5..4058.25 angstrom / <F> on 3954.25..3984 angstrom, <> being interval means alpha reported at 1.68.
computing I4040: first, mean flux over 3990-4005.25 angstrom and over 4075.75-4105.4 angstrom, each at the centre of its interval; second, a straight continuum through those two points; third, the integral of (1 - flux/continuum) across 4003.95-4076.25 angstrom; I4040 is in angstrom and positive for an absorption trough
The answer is 1.5 angstrom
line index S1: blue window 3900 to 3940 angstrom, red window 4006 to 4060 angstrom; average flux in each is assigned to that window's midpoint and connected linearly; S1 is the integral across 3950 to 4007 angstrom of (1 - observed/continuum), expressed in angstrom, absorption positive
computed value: 3.7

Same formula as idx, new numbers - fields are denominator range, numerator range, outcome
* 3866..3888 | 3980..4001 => 1.88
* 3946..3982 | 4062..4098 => 1.85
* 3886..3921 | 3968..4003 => 1.25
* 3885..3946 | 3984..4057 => 1.85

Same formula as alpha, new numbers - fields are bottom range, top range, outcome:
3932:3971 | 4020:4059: 1.97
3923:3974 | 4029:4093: 2.06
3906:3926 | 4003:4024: 1.53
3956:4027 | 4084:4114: 1.26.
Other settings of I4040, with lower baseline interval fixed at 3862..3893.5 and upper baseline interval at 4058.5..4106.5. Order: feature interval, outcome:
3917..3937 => 6.49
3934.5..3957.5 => 4.13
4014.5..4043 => -4.50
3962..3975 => 6.20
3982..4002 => -3.65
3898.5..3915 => -3.19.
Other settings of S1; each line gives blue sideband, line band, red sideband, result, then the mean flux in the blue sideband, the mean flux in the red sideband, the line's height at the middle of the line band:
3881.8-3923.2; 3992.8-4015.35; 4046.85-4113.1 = -4.0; 8.09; 12.5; 10.6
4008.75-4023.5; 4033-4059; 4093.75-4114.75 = 1.6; 13.1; 12.4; 12.8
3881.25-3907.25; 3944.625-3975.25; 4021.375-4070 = 8.8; 7.66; 12.1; 9.59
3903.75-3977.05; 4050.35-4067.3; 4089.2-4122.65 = -1.3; 6.79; 12.8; 11.1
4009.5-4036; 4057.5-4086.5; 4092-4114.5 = 1.2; 12.8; 12.6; 12.7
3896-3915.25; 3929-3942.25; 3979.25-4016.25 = 7.6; 8.84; 12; 9.87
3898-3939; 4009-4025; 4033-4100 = -3.8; 6.99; 12.4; 10.6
